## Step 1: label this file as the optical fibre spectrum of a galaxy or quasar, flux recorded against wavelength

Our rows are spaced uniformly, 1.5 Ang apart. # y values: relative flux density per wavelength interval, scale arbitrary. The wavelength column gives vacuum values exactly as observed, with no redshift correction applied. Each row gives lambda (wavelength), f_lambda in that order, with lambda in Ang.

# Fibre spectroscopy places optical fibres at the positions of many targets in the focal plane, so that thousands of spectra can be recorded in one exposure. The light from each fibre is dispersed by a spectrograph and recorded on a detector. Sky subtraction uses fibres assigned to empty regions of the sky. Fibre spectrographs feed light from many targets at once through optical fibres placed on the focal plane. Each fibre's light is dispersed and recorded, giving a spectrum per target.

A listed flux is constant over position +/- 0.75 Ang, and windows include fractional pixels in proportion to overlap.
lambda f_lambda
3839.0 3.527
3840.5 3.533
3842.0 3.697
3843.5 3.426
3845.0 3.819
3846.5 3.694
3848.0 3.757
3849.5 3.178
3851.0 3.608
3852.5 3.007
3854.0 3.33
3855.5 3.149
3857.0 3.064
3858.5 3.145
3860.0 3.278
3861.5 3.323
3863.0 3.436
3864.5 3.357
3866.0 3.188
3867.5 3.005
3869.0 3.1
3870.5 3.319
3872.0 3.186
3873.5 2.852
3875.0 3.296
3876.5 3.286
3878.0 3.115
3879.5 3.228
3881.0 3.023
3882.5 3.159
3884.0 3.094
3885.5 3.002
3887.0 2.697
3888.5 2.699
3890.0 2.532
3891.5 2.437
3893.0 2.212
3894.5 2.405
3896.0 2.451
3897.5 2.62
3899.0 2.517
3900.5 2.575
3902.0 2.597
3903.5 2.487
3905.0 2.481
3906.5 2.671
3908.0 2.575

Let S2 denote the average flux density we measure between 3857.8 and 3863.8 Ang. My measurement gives 3.3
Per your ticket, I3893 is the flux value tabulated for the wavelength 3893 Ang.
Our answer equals 2.212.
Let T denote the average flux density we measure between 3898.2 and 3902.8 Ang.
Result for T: 2.56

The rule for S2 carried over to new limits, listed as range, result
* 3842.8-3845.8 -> 3.63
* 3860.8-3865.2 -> 3.37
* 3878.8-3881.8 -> 3.12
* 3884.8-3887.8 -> 2.84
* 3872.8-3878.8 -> 3.14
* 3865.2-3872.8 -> 3.16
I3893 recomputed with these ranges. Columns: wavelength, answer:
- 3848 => 3.757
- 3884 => 3.094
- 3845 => 3.819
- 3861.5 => 3.323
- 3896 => 2.451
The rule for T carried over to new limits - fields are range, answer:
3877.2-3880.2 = 3.17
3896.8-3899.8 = 2.57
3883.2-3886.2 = 3.05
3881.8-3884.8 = 3.12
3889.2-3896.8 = 2.41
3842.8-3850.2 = 3.58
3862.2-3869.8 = 3.22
